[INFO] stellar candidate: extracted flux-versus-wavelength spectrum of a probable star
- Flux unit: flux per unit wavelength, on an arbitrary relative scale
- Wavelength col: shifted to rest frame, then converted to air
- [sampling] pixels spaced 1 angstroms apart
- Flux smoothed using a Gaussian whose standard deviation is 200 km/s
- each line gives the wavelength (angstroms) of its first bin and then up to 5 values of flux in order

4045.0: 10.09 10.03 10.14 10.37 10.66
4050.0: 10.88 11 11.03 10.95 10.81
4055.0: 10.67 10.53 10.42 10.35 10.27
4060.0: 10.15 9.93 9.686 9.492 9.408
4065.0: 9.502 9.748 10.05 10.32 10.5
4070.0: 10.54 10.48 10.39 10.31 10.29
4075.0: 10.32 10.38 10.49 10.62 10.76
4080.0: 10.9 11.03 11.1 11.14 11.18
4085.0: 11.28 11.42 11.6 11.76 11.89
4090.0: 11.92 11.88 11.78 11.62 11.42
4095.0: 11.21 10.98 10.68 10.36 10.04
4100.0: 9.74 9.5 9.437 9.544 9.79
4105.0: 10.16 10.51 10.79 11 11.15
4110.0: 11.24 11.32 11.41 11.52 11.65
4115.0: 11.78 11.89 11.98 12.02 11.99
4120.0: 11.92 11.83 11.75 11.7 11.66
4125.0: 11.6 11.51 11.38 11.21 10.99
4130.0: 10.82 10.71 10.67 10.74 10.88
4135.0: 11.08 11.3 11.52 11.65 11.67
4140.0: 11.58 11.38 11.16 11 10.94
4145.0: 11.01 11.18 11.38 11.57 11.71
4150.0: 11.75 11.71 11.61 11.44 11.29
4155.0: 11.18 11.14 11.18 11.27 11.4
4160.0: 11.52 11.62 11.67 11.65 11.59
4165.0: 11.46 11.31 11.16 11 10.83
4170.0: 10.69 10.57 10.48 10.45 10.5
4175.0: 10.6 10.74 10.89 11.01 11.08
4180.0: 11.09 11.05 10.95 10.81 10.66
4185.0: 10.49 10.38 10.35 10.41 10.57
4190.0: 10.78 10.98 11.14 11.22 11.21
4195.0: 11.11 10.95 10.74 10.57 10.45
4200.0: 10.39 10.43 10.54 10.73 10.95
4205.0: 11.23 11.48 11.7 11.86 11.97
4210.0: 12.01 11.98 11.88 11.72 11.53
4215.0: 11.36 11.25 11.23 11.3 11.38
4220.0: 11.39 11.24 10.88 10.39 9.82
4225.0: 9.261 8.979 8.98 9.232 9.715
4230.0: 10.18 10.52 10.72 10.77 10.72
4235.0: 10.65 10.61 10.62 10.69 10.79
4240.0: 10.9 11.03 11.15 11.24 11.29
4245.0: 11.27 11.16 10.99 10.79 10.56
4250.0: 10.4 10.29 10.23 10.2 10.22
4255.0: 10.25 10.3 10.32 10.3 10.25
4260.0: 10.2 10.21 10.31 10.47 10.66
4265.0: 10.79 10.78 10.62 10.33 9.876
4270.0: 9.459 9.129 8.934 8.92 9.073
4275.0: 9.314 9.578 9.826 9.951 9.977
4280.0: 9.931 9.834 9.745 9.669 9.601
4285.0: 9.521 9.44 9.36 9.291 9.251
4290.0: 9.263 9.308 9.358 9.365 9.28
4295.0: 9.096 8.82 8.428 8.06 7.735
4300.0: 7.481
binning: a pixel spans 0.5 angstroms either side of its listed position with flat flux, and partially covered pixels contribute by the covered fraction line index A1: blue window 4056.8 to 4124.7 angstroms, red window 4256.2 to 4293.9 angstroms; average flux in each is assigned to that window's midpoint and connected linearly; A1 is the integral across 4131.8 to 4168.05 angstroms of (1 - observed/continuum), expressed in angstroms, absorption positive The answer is -2.9 angstroms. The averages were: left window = 10.8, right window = 9.79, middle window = 11.3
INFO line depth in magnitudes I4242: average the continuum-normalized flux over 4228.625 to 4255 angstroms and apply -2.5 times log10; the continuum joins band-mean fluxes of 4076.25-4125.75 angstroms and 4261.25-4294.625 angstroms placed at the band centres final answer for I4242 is -0.07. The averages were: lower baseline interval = 11.1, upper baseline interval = 9.7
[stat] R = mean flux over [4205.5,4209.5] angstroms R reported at 11.8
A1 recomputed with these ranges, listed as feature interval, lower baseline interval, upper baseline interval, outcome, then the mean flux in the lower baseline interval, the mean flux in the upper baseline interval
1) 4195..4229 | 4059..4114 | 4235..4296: -2.08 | 10.7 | 10.1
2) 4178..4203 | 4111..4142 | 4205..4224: 1.45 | 11.5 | 11.4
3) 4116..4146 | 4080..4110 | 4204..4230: -1.27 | 10.9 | 10.9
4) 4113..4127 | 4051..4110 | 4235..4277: -1.61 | 10.6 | 10.4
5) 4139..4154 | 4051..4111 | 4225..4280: -1.30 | 10.6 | 10.3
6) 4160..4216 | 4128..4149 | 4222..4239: -2.21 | 11.2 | 10.2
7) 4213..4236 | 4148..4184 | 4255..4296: -0.30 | 11.2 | 9.77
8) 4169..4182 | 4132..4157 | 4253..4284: 0.24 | 11.3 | 9.97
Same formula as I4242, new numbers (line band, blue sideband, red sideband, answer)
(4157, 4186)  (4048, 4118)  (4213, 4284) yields -0.05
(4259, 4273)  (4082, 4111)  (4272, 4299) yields -0.07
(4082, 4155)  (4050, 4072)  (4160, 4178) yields -0.05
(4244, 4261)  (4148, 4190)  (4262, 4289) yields -0.05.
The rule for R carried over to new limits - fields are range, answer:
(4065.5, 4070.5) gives 10.2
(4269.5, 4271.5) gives 9.29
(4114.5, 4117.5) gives 11.9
